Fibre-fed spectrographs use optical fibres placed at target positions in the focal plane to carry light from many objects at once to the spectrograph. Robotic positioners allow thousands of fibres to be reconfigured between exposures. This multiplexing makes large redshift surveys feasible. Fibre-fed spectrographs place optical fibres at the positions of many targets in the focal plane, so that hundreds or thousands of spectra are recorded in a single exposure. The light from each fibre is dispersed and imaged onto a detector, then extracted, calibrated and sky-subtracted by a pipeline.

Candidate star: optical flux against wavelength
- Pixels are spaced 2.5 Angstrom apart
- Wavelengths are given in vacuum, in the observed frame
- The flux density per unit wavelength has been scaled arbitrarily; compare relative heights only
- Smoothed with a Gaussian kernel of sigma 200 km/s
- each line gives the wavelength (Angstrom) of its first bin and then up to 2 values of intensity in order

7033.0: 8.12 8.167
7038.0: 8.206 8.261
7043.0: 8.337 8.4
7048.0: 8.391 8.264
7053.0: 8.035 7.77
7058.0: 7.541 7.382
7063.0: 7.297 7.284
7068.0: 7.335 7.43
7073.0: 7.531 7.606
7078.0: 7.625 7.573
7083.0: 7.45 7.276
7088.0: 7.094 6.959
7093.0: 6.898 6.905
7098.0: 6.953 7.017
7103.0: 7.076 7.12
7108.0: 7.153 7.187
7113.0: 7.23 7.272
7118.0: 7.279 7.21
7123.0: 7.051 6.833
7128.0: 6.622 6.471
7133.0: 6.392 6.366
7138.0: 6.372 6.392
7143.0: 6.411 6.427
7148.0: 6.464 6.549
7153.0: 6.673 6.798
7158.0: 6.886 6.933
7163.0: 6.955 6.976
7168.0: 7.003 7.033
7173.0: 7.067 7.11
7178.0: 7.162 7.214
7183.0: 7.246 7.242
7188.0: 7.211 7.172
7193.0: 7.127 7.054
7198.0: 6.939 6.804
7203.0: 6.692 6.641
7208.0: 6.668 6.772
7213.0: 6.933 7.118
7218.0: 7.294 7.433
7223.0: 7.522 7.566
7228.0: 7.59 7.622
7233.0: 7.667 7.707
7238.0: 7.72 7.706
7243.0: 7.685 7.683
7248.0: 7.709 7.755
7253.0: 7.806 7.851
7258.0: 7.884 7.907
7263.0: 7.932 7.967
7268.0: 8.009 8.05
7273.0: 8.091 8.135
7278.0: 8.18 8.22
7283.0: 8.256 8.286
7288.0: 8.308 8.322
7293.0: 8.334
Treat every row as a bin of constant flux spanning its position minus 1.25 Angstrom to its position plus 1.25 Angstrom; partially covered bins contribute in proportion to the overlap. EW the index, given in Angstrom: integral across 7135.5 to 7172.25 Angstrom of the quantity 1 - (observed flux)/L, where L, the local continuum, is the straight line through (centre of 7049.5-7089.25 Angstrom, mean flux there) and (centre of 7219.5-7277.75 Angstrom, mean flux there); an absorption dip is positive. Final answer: 4.6 Angstrom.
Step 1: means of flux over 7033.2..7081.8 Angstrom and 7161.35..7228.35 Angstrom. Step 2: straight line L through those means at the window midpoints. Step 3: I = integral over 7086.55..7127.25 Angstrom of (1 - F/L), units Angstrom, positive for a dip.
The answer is 2.60 Angstrom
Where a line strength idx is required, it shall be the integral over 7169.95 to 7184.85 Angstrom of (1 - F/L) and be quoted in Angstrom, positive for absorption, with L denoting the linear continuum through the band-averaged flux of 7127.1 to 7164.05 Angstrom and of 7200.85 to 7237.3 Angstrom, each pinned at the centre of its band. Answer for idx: -0.6 Angstrom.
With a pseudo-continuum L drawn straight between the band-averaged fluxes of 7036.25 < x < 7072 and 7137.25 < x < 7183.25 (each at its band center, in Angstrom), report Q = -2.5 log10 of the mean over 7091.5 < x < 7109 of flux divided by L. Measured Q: 0.06 mag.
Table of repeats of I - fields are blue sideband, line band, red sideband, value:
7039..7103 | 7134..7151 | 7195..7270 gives 2.5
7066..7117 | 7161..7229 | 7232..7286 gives 5.0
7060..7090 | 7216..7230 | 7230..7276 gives 0.5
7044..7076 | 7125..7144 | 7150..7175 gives 1.8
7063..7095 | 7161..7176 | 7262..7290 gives 1.3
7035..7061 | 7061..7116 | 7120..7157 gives 1.3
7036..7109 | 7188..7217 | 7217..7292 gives 3.2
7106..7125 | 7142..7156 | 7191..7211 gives 1.0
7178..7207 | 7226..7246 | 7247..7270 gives -0.2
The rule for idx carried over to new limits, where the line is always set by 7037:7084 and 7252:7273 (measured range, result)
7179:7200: 2.0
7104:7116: 1.0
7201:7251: 3.5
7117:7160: 6.5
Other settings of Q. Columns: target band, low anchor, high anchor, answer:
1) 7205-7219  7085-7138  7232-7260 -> 0.10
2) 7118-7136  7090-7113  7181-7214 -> 0.04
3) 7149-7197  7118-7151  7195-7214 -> -0.05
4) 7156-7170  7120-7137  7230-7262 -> 0.01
